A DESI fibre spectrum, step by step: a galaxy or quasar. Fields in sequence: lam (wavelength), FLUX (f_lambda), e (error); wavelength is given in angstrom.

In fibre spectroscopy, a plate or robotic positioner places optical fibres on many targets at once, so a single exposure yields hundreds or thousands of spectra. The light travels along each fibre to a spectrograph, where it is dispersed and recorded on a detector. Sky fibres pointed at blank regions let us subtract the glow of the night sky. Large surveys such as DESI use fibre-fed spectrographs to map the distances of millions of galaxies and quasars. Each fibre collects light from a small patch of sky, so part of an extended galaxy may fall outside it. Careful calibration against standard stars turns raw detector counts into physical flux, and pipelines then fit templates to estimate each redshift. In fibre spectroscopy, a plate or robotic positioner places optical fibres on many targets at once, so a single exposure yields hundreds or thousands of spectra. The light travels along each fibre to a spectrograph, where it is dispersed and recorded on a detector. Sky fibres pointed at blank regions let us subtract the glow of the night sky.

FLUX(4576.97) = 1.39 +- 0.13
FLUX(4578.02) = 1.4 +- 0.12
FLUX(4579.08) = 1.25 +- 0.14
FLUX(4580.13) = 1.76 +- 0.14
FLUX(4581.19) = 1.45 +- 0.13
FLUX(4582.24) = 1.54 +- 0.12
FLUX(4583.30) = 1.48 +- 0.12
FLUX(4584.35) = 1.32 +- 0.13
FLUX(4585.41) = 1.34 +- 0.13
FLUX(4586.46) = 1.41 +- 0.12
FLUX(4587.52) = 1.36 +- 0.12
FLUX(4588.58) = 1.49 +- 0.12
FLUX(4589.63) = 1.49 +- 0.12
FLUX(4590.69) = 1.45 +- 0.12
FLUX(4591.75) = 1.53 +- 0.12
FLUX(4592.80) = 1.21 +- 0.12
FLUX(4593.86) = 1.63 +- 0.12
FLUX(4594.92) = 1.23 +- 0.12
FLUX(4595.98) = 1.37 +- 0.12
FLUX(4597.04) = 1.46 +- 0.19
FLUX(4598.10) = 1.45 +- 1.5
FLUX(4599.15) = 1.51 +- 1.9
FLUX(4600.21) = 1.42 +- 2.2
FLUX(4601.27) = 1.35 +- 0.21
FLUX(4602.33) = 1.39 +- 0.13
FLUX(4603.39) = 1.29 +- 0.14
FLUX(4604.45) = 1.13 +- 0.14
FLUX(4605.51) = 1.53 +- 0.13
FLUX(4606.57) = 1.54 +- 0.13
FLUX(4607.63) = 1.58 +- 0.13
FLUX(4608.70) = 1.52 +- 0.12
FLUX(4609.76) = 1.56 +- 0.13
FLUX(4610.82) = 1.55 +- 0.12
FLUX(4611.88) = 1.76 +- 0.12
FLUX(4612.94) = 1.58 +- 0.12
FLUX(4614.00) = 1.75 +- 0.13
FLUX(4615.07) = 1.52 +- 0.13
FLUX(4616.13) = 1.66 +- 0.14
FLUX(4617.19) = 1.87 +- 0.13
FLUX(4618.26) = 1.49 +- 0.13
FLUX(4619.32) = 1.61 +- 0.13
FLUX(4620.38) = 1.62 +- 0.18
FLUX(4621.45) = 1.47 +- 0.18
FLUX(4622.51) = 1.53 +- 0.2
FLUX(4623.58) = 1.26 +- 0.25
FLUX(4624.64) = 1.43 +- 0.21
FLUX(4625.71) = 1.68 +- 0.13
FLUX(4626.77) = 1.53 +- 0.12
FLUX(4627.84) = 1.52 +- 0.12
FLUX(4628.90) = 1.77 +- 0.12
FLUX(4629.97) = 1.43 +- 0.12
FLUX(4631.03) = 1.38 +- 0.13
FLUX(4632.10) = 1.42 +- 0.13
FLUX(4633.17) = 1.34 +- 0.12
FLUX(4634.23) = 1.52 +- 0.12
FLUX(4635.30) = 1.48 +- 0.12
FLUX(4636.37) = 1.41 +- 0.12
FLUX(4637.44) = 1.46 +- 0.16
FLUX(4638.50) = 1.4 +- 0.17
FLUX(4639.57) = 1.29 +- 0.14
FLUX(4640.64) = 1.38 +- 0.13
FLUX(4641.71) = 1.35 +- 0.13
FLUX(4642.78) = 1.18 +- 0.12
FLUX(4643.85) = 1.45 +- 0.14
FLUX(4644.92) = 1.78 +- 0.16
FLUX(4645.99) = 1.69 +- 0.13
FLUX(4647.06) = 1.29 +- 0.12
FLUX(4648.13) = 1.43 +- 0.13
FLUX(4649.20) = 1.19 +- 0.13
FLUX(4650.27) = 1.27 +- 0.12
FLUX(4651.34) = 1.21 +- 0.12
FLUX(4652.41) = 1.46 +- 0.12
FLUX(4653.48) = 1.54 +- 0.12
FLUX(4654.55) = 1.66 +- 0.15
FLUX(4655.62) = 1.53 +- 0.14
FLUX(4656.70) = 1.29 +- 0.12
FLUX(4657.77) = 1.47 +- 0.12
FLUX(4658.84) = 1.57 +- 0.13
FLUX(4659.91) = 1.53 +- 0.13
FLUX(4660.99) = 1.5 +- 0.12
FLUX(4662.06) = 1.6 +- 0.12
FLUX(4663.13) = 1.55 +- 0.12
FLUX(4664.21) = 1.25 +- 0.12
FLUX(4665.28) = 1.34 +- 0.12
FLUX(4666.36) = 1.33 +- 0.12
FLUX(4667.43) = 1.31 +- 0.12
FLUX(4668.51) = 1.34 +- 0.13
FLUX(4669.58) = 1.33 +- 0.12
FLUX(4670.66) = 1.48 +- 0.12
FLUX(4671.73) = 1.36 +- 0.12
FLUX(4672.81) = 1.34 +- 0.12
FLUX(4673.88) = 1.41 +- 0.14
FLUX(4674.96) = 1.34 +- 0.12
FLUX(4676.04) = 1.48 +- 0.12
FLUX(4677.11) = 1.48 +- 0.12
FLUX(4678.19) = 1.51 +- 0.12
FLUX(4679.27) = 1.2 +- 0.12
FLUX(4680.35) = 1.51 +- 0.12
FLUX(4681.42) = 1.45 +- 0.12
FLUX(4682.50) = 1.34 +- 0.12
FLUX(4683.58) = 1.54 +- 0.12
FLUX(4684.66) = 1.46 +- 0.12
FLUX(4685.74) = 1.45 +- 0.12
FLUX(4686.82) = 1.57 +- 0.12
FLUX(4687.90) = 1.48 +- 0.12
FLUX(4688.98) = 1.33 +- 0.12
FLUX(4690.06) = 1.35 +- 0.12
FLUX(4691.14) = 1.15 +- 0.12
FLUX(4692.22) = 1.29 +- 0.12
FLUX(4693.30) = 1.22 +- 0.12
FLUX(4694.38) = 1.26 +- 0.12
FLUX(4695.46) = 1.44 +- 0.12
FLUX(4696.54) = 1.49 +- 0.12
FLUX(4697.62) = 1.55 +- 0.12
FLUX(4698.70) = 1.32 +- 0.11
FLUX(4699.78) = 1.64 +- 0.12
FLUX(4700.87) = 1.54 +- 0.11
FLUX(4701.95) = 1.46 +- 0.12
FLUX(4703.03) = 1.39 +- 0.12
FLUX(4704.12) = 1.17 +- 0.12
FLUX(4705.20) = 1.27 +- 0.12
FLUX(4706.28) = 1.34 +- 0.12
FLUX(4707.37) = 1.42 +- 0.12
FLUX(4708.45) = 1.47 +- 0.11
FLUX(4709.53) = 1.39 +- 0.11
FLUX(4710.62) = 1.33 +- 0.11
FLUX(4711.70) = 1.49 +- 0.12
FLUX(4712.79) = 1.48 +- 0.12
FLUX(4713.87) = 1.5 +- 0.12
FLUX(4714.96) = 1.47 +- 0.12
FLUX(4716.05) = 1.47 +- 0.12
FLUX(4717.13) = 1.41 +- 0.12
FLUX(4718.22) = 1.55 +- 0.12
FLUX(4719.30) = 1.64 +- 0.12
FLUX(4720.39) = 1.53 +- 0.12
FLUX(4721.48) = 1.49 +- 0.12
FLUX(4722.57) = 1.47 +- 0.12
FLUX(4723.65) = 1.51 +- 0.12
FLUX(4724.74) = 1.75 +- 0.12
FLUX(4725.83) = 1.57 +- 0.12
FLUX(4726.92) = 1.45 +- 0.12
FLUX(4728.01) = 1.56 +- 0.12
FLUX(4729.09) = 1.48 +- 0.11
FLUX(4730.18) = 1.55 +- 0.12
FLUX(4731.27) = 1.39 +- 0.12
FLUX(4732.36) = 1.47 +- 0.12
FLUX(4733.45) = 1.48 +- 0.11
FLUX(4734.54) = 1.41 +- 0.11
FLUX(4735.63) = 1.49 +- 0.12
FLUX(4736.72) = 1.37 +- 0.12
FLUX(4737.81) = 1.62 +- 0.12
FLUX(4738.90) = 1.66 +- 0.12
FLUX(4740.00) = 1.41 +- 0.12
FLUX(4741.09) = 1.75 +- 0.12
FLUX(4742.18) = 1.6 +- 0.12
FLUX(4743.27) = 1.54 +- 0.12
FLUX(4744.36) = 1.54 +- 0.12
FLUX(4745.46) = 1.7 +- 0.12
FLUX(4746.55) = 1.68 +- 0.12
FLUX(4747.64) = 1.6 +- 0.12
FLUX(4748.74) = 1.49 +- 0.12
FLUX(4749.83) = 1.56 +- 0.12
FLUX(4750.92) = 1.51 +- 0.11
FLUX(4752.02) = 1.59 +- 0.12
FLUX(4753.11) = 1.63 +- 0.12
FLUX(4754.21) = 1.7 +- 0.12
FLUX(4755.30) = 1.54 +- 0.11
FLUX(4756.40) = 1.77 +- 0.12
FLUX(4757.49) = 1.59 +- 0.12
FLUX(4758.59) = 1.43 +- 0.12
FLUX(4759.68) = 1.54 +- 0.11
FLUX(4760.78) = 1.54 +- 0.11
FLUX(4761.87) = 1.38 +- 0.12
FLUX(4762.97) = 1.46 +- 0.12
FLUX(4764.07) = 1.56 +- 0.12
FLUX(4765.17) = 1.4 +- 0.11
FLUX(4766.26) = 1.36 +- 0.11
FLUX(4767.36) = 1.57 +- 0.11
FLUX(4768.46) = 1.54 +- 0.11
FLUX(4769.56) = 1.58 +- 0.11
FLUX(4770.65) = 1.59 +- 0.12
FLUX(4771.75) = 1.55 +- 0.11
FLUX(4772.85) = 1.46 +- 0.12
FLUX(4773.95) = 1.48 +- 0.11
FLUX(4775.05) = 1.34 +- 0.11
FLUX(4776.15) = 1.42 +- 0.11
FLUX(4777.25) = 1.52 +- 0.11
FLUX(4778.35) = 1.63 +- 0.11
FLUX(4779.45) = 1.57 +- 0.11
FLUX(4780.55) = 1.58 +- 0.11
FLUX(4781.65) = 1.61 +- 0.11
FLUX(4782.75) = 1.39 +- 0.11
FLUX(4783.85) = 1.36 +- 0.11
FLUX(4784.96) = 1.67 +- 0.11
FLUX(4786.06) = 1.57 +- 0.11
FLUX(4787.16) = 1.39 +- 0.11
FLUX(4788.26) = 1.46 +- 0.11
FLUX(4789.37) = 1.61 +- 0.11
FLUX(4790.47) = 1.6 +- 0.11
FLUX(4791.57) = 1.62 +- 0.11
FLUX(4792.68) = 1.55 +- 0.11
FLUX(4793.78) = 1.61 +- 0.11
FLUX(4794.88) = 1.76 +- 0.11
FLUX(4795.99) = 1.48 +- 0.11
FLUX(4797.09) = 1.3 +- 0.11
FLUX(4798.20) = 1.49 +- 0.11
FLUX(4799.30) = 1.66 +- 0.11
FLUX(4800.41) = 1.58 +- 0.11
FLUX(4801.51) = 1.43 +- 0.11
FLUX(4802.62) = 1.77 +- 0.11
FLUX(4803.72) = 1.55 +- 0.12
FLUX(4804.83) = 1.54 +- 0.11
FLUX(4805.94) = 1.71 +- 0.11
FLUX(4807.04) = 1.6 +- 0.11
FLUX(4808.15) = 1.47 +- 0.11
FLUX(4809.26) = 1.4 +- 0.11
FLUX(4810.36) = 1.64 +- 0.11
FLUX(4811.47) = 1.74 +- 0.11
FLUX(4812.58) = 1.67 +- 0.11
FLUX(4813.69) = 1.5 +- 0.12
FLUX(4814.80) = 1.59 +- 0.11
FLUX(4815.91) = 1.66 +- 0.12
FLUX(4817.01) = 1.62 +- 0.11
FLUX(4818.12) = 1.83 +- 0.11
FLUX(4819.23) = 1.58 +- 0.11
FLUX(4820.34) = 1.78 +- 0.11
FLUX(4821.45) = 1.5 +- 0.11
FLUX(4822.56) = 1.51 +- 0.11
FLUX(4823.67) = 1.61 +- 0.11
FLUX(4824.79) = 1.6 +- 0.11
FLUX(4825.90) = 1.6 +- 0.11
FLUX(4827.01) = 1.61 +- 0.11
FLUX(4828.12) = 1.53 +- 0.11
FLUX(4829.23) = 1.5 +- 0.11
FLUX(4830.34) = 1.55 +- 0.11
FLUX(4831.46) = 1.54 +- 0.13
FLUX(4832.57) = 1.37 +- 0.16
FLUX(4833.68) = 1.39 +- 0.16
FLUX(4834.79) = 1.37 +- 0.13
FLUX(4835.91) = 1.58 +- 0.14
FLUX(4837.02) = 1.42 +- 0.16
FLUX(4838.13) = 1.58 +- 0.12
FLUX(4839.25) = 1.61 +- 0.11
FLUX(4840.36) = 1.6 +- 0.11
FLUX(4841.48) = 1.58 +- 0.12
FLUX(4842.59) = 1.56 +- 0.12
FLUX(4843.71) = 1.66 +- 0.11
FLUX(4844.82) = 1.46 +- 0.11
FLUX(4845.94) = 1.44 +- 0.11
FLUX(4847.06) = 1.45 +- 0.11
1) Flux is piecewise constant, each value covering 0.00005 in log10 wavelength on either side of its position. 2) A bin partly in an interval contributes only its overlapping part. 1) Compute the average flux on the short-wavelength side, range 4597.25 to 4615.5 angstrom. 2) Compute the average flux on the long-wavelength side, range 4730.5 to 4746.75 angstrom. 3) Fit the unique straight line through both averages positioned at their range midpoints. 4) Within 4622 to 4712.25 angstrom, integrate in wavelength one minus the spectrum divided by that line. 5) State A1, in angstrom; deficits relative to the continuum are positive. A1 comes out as 5.57 angstrom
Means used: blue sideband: 1.5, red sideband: 1.54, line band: 1.42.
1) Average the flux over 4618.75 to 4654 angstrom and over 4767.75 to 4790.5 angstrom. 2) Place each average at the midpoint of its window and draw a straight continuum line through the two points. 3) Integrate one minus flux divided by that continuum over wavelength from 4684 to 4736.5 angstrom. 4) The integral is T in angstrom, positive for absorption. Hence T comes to 1.4 angstrom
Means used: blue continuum 1.45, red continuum 1.52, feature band 1.45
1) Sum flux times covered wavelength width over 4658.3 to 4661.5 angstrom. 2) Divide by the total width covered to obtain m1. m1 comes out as 1.53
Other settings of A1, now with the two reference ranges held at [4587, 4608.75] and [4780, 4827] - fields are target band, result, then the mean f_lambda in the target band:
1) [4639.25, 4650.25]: 0.4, 1.4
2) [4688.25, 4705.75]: 1.5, 1.37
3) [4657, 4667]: 0.1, 1.46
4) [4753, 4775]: 0.3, 1.53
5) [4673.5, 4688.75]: 0.4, 1.44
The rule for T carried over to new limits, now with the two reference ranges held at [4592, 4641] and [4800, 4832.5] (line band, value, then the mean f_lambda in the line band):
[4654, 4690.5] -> 2.0 angstrom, 1.43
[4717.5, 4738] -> 0.4 angstrom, 1.51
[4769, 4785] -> 0.6 angstrom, 1.51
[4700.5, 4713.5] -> 1.2 angstrom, 1.4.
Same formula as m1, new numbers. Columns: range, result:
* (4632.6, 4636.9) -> 1.44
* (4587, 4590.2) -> 1.45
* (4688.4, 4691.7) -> 1.28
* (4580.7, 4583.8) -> 1.49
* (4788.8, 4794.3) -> 1.6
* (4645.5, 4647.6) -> 1.49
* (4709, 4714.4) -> 1.44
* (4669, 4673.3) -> 1.38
